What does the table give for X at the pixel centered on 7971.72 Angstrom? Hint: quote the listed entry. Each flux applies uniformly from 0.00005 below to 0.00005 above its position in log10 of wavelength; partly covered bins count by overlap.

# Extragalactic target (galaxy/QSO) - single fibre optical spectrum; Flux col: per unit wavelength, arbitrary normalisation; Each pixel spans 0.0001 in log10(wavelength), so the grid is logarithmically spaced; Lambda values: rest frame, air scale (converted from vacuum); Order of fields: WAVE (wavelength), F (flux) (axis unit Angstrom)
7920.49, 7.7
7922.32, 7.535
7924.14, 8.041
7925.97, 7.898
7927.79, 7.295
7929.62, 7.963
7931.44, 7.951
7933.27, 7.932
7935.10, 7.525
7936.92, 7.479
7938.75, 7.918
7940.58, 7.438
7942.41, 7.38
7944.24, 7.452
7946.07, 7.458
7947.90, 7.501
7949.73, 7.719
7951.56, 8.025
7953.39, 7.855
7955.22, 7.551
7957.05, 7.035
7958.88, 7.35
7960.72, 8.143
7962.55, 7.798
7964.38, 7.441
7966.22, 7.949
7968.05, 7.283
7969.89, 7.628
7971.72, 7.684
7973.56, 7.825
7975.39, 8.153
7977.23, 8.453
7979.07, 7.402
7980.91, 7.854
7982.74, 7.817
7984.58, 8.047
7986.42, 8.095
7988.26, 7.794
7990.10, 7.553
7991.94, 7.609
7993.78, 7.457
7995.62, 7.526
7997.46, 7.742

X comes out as 7.684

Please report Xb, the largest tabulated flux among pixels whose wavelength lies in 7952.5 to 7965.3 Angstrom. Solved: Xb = 8.143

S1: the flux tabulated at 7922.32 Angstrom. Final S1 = 7.535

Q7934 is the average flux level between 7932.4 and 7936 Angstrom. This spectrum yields 7.72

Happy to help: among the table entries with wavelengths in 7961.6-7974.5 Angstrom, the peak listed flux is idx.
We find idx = 7.949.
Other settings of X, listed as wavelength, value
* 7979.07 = 7.402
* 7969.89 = 7.628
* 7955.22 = 7.551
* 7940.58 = 7.438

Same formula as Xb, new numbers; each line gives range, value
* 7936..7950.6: 7.918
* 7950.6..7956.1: 8.025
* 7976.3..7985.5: 8.453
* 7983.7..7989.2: 8.095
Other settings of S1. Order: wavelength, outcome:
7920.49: 7.7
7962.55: 7.798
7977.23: 8.453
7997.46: 7.742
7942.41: 7.38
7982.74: 7.817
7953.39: 7.855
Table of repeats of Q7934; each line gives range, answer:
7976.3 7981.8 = 7.89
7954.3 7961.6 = 7.52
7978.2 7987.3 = 7.85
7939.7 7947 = 7.43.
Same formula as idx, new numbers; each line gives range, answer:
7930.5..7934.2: 7.951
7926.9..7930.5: 7.963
